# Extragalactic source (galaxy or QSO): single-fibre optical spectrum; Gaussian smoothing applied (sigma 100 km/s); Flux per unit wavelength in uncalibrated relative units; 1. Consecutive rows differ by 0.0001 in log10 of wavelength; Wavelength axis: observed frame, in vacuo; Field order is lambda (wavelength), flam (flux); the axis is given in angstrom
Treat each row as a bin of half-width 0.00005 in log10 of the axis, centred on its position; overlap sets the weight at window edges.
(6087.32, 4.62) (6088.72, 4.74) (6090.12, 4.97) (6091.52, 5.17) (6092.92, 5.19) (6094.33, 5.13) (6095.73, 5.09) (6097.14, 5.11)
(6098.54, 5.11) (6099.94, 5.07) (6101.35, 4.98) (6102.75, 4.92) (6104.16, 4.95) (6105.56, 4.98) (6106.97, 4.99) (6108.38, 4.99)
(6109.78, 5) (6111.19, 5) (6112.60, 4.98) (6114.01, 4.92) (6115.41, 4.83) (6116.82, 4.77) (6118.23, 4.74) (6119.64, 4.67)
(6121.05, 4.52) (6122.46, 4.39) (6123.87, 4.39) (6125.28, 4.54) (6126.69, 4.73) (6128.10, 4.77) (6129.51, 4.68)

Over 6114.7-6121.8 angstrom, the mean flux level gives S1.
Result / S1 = 4.71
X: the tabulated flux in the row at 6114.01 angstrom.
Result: 4.92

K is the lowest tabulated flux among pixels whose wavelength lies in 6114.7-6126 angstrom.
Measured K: 4.39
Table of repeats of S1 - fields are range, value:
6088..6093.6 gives 5.02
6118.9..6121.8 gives 4.59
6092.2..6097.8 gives 5.12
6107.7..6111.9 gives 5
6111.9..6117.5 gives 4.88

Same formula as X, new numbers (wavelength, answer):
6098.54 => 5.11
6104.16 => 4.95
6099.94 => 5.07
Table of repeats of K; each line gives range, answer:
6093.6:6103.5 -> 4.92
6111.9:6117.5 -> 4.77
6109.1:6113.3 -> 4.98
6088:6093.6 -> 4.74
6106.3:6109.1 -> 4.99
